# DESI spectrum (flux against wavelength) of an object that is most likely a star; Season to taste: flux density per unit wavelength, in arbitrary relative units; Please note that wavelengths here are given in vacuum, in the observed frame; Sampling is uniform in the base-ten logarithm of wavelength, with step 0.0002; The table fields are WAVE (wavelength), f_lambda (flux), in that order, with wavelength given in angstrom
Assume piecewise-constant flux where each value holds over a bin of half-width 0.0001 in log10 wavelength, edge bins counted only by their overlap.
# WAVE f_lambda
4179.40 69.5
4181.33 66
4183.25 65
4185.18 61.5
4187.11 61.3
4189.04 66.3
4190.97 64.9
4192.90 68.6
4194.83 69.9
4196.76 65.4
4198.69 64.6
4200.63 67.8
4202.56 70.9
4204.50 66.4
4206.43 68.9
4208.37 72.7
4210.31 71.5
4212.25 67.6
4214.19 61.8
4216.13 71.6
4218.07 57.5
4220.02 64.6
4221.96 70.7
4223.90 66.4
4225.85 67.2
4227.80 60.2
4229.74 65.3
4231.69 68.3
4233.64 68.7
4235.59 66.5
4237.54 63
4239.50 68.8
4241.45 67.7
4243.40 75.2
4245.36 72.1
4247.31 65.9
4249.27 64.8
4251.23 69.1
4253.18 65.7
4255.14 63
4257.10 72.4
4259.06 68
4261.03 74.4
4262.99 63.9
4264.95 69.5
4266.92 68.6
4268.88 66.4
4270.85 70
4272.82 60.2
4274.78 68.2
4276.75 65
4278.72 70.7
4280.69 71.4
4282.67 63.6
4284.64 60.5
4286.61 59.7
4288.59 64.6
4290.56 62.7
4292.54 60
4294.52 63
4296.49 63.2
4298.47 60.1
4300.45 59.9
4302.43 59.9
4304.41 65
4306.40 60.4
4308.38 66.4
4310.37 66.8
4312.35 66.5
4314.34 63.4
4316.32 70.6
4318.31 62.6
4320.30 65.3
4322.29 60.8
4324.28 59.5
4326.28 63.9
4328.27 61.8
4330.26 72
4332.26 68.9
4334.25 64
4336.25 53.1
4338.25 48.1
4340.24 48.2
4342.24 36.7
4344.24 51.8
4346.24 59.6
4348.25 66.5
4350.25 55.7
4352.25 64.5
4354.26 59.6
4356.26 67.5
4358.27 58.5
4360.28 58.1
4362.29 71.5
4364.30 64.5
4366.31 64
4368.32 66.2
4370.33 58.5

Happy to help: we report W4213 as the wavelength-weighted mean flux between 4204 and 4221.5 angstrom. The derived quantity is 67.1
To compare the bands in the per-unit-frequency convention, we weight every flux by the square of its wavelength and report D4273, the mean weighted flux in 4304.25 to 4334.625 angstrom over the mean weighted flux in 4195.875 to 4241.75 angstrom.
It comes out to 1.02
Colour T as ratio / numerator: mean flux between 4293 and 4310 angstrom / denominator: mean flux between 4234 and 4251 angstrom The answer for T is 0.9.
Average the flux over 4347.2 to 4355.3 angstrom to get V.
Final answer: 61.6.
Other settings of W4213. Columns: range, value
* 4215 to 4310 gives 65.8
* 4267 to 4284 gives 66.9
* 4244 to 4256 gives 67.1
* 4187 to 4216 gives 67.6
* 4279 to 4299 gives 63.2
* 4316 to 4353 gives 59.4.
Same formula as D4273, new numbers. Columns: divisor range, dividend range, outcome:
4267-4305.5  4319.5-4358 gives 0.95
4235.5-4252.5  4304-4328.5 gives 0.97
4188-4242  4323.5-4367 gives 0.95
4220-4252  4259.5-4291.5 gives 1.00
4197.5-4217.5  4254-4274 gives 1.02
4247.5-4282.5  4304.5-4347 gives 0.92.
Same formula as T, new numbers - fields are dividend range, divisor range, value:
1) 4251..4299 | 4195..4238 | 0.98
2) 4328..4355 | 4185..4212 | 0.86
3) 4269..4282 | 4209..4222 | 1.02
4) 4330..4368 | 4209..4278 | 0.89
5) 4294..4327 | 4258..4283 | 0.93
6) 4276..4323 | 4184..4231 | 0.96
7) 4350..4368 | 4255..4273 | 0.93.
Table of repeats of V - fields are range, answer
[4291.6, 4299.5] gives 61.6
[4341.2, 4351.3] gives 54.1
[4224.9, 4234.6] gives 65.9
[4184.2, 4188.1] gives 61.3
